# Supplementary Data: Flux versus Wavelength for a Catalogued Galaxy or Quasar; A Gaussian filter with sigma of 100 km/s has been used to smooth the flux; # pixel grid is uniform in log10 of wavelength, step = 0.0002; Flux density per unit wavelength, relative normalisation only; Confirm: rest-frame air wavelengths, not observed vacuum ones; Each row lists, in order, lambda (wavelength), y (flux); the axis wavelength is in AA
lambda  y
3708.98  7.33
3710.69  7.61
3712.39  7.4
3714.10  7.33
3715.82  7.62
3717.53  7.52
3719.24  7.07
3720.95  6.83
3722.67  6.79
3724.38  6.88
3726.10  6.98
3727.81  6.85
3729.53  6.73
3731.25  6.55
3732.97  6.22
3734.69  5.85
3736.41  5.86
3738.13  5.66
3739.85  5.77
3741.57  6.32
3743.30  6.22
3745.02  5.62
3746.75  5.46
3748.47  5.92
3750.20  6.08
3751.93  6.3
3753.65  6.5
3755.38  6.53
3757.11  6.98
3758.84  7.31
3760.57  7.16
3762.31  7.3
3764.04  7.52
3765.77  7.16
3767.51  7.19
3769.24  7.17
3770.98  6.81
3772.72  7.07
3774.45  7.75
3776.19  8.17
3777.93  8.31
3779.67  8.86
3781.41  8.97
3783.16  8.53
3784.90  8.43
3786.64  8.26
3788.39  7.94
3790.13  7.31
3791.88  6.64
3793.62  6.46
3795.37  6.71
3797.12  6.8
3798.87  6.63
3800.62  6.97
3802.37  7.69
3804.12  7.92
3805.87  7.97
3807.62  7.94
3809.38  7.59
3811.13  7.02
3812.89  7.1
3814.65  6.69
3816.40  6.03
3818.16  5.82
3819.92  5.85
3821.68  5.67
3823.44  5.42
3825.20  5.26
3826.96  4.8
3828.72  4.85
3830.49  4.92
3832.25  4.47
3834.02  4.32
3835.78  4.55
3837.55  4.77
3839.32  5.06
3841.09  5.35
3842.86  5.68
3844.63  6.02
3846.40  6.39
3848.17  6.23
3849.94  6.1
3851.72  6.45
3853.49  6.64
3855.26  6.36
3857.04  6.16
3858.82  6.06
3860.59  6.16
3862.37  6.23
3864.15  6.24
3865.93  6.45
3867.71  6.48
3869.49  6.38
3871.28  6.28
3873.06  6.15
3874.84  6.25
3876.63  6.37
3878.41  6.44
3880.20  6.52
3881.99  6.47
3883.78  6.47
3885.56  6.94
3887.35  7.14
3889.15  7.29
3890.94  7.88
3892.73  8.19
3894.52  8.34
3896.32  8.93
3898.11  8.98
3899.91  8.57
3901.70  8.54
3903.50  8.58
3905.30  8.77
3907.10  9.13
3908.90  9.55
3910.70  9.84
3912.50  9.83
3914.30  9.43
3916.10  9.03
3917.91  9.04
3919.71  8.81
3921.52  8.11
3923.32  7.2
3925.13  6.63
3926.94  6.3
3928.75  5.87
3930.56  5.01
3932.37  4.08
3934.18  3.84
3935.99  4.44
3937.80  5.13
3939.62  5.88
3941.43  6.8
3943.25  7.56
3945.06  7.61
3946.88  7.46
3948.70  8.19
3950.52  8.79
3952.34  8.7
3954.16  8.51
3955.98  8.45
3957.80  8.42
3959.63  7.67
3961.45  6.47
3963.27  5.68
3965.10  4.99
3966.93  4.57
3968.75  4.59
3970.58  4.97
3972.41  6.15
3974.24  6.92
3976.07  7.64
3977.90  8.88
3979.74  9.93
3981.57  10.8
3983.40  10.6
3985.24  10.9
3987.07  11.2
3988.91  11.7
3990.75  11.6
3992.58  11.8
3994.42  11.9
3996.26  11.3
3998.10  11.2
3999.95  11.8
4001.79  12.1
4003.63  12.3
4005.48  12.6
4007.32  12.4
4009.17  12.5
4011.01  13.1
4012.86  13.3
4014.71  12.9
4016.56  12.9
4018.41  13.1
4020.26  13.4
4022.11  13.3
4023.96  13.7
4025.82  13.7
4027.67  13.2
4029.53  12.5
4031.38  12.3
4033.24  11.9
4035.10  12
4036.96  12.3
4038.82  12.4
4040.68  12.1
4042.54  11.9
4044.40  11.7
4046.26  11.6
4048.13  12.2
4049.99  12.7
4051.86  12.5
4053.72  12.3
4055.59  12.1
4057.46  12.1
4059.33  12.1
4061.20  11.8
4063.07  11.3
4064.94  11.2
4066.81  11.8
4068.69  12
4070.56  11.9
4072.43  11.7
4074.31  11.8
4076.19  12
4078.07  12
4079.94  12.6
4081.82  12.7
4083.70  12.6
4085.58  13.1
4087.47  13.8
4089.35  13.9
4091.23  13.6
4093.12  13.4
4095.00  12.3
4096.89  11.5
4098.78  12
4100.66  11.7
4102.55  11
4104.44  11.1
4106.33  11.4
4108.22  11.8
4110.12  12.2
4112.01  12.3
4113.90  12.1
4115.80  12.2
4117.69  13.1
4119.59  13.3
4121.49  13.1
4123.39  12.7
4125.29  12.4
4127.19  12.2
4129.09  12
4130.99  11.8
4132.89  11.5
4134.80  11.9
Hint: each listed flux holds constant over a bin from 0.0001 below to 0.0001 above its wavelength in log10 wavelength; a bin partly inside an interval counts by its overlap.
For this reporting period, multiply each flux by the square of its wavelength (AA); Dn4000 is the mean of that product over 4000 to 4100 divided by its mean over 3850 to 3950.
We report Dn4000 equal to 1.88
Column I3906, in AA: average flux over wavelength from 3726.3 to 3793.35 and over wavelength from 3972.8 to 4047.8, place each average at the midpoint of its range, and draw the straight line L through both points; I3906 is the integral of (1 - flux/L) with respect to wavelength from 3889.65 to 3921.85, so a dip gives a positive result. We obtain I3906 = 3.1 AA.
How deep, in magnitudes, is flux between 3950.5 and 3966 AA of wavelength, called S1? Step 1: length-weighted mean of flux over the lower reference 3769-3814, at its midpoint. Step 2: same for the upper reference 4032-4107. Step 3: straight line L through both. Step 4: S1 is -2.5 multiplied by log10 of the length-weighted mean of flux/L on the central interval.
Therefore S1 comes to 0.35 mag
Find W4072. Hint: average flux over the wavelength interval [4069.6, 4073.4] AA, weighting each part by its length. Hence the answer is 11.8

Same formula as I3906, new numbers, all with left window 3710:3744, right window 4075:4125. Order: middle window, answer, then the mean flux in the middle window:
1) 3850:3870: 5.6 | 6.32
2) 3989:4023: -4.3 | 12.4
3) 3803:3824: 3.2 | 6.78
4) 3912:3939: 8.1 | 6.79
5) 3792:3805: 1.3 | 7.01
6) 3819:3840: 8.3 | 4.99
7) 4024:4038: -1.5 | 12.6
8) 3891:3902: 0.9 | 8.55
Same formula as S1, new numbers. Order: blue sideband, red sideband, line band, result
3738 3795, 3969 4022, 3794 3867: 0.310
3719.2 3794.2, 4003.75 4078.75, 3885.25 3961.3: 0.294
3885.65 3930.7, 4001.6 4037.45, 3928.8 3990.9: 0.373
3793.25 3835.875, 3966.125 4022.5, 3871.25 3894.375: 0.159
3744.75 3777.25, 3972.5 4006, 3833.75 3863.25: 0.391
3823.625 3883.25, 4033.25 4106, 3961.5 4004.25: 0.058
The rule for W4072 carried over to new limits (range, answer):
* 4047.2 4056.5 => 12.4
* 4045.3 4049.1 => 11.9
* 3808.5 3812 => 7.31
